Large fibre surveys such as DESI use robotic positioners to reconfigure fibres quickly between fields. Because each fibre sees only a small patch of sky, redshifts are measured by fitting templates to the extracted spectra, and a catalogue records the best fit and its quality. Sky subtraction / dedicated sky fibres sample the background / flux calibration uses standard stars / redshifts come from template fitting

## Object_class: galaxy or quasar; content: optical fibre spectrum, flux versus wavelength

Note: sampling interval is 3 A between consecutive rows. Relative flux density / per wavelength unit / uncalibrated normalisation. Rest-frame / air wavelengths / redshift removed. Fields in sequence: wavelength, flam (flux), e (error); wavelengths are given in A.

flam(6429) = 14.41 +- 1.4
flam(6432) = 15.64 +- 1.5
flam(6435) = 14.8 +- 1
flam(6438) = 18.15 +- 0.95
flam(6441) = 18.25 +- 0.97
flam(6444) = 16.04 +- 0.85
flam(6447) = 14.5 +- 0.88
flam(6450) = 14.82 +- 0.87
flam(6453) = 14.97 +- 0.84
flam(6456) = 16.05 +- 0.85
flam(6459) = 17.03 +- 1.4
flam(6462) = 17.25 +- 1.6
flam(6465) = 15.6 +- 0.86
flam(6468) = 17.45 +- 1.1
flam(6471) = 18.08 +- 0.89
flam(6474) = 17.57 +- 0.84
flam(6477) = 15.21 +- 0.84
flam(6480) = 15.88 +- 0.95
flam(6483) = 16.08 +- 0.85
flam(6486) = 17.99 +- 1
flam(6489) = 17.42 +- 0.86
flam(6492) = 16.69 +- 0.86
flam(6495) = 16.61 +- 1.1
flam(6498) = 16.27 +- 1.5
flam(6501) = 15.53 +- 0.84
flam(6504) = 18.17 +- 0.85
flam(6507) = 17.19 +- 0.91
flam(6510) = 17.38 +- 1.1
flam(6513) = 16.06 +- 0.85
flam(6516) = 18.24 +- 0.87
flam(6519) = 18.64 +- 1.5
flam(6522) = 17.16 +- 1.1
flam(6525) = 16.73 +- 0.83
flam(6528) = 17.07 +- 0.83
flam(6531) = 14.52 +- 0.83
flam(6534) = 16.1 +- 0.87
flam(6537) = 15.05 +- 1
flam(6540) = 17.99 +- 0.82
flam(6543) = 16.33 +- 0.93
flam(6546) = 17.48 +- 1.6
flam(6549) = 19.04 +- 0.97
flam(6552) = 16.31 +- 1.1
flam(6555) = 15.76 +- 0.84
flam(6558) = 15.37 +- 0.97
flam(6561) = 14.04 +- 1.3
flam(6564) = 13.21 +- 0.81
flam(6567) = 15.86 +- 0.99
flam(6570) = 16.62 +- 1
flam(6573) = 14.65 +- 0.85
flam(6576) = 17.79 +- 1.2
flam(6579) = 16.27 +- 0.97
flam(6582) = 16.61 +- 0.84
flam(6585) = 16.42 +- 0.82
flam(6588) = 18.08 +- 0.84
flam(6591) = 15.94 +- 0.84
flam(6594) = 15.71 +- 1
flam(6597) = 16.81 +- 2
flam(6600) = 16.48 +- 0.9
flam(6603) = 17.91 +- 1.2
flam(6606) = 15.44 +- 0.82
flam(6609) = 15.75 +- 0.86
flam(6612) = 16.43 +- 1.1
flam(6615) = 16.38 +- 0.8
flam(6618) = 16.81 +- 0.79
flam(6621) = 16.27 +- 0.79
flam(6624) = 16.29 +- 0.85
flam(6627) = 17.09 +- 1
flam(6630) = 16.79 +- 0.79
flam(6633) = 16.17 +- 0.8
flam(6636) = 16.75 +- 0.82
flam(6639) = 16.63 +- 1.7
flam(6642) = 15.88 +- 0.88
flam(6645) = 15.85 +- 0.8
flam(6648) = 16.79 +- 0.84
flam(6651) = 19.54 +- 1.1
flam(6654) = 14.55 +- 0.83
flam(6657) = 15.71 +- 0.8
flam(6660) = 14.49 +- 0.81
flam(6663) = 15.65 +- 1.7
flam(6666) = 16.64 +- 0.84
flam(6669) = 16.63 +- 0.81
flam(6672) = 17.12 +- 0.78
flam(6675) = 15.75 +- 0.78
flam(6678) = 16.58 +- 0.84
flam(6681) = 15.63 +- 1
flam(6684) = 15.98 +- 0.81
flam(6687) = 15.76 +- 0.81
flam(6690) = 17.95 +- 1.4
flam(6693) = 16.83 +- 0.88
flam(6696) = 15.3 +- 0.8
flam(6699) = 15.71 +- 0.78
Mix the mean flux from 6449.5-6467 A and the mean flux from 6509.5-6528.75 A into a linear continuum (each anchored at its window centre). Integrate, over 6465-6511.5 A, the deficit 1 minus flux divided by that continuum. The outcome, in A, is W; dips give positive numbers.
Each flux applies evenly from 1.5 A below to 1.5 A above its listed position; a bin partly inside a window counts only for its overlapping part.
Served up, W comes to -0.5 A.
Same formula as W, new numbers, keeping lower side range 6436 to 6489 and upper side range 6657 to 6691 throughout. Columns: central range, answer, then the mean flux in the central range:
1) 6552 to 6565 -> 1.2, 14.8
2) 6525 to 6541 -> 0.3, 16.1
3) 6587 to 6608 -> -0.4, 16.6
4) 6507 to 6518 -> -0.6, 17.3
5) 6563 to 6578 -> 0.6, 15.7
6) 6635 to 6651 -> -0.5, 16.7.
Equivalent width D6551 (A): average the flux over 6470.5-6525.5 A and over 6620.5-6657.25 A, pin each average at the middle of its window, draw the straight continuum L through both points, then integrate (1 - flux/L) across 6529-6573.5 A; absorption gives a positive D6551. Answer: 2.3 A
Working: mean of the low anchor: 17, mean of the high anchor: 16.5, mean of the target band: 15.9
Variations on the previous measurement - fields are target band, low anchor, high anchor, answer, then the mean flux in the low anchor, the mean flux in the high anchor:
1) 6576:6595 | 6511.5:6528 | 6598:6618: 0.0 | 17.3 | 16.4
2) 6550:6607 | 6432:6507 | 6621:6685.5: 1.0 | 16.5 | 16.3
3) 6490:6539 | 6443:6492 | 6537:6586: -1.3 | 16.4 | 16.2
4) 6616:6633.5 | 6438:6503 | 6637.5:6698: -0.3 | 16.5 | 16.3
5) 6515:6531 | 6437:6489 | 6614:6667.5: -0.8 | 16.5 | 16.3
